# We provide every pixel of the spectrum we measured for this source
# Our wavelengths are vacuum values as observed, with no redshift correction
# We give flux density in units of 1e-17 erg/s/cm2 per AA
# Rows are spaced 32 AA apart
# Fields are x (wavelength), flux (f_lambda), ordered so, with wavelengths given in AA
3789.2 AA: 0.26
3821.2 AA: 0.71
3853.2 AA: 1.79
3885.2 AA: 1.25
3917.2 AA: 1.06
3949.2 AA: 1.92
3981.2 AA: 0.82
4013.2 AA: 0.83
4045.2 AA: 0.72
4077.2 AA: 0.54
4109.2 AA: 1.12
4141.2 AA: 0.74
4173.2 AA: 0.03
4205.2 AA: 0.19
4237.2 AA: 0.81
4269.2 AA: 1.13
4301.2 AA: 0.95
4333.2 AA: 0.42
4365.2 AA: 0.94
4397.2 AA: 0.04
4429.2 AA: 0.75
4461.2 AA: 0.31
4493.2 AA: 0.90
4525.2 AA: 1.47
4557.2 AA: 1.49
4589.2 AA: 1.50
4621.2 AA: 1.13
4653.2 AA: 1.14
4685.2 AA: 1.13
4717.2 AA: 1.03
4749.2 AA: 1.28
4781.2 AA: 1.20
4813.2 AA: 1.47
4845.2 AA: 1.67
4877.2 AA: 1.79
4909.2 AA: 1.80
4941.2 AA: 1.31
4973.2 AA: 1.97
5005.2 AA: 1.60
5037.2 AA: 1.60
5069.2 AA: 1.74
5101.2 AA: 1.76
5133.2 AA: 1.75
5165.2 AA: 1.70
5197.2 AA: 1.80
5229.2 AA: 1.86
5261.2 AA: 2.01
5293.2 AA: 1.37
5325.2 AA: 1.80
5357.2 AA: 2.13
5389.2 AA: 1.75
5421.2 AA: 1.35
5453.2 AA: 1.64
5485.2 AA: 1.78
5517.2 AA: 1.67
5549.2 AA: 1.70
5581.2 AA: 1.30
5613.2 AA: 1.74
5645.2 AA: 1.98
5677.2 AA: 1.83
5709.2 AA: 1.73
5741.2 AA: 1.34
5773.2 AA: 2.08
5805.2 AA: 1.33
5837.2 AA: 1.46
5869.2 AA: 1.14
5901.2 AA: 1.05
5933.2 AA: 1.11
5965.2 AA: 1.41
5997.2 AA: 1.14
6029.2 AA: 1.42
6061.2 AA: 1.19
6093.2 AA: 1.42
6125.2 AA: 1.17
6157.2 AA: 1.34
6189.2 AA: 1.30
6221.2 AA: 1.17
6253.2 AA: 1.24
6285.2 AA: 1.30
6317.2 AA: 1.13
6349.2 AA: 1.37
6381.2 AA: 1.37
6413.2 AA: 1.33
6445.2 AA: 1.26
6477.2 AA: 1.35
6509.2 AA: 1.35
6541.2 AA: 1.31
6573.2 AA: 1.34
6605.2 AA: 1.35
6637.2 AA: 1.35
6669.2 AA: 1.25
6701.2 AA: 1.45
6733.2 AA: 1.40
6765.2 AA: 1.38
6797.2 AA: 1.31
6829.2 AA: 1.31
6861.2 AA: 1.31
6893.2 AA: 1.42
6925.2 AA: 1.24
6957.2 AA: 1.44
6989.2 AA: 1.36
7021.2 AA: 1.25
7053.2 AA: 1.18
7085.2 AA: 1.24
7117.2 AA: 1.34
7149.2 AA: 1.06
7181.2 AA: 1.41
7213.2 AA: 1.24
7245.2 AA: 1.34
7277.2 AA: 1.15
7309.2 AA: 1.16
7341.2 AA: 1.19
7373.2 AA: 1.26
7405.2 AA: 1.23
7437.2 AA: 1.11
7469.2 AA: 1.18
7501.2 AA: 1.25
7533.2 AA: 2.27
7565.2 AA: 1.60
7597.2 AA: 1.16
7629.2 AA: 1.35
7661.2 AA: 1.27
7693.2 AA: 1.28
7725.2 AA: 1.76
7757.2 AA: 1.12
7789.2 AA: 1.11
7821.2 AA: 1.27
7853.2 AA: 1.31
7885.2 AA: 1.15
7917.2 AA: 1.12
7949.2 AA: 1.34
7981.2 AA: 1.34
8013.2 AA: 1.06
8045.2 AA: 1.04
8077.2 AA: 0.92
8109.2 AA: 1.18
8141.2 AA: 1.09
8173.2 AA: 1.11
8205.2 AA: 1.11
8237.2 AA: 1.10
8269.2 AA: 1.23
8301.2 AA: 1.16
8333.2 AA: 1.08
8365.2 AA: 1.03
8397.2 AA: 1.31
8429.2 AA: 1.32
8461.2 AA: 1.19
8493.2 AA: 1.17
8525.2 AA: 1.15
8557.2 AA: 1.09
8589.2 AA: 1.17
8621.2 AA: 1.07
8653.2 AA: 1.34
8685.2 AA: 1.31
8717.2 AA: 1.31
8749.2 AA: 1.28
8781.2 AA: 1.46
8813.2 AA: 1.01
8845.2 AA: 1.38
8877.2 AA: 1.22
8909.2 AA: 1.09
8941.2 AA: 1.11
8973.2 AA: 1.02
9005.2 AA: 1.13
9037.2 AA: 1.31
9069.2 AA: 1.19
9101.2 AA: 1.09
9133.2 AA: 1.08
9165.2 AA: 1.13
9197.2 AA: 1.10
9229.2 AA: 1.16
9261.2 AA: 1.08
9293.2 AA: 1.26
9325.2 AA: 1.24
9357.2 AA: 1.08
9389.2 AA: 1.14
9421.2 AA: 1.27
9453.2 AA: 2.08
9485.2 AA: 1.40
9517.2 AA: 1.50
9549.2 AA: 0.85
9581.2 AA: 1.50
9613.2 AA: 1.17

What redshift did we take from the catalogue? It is 0.149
